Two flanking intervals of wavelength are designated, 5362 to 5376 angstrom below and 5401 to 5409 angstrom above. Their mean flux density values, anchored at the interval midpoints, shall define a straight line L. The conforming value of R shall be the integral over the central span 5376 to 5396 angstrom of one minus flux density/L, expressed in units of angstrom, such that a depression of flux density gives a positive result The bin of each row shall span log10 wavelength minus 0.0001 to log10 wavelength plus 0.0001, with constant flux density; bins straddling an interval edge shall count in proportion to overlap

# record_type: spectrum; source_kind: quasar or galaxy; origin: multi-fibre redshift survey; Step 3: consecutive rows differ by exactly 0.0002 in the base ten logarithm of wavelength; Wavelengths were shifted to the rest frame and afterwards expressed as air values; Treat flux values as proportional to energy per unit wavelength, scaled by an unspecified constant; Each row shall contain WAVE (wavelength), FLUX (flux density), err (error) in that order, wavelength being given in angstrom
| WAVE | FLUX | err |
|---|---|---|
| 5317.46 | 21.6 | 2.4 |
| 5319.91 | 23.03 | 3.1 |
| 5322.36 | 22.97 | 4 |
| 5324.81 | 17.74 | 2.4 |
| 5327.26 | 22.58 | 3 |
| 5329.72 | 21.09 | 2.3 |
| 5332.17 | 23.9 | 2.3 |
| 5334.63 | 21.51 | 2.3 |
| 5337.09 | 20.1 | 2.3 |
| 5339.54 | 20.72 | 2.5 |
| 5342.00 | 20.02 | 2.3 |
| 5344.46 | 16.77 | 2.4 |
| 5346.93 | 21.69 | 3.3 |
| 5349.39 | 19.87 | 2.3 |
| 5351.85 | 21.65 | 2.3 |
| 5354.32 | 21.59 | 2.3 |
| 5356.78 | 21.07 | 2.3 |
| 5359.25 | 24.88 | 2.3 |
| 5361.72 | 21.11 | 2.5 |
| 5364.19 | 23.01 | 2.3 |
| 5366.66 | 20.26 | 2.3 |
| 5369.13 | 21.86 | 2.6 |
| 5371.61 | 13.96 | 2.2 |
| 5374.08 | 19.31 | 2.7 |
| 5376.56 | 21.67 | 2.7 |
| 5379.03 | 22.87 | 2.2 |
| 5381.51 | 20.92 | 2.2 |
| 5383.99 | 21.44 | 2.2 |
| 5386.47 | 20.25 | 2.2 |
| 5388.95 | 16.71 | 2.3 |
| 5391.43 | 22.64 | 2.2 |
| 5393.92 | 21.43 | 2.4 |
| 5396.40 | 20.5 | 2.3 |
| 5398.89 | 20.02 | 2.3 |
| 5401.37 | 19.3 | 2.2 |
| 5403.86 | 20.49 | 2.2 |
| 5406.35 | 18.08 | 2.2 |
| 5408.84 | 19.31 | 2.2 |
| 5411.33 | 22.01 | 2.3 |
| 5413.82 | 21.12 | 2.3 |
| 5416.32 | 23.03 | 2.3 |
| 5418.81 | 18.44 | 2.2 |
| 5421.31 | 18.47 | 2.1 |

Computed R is -1.4 angstrom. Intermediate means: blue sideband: 19.9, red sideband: 19.3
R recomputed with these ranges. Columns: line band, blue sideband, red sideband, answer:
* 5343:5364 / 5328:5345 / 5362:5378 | -0.7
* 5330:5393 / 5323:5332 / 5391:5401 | 0.5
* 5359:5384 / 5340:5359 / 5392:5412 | -0.5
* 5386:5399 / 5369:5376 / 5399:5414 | -0.7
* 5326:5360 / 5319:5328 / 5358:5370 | 1.0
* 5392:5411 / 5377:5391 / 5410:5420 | 0.8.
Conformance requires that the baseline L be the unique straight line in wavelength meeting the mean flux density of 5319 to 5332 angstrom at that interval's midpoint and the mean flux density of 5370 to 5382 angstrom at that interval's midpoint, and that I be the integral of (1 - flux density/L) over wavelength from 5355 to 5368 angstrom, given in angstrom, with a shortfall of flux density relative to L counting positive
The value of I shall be -1.13 angstrom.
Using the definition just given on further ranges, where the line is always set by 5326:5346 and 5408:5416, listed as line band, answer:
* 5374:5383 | -0.19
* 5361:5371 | -0.07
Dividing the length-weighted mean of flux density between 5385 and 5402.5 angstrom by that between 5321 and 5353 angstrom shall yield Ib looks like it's 1.0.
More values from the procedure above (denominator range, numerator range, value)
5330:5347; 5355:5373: 1.01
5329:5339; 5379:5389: 0.95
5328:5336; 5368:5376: 0.84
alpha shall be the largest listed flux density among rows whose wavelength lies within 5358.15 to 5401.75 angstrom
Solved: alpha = 24.88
